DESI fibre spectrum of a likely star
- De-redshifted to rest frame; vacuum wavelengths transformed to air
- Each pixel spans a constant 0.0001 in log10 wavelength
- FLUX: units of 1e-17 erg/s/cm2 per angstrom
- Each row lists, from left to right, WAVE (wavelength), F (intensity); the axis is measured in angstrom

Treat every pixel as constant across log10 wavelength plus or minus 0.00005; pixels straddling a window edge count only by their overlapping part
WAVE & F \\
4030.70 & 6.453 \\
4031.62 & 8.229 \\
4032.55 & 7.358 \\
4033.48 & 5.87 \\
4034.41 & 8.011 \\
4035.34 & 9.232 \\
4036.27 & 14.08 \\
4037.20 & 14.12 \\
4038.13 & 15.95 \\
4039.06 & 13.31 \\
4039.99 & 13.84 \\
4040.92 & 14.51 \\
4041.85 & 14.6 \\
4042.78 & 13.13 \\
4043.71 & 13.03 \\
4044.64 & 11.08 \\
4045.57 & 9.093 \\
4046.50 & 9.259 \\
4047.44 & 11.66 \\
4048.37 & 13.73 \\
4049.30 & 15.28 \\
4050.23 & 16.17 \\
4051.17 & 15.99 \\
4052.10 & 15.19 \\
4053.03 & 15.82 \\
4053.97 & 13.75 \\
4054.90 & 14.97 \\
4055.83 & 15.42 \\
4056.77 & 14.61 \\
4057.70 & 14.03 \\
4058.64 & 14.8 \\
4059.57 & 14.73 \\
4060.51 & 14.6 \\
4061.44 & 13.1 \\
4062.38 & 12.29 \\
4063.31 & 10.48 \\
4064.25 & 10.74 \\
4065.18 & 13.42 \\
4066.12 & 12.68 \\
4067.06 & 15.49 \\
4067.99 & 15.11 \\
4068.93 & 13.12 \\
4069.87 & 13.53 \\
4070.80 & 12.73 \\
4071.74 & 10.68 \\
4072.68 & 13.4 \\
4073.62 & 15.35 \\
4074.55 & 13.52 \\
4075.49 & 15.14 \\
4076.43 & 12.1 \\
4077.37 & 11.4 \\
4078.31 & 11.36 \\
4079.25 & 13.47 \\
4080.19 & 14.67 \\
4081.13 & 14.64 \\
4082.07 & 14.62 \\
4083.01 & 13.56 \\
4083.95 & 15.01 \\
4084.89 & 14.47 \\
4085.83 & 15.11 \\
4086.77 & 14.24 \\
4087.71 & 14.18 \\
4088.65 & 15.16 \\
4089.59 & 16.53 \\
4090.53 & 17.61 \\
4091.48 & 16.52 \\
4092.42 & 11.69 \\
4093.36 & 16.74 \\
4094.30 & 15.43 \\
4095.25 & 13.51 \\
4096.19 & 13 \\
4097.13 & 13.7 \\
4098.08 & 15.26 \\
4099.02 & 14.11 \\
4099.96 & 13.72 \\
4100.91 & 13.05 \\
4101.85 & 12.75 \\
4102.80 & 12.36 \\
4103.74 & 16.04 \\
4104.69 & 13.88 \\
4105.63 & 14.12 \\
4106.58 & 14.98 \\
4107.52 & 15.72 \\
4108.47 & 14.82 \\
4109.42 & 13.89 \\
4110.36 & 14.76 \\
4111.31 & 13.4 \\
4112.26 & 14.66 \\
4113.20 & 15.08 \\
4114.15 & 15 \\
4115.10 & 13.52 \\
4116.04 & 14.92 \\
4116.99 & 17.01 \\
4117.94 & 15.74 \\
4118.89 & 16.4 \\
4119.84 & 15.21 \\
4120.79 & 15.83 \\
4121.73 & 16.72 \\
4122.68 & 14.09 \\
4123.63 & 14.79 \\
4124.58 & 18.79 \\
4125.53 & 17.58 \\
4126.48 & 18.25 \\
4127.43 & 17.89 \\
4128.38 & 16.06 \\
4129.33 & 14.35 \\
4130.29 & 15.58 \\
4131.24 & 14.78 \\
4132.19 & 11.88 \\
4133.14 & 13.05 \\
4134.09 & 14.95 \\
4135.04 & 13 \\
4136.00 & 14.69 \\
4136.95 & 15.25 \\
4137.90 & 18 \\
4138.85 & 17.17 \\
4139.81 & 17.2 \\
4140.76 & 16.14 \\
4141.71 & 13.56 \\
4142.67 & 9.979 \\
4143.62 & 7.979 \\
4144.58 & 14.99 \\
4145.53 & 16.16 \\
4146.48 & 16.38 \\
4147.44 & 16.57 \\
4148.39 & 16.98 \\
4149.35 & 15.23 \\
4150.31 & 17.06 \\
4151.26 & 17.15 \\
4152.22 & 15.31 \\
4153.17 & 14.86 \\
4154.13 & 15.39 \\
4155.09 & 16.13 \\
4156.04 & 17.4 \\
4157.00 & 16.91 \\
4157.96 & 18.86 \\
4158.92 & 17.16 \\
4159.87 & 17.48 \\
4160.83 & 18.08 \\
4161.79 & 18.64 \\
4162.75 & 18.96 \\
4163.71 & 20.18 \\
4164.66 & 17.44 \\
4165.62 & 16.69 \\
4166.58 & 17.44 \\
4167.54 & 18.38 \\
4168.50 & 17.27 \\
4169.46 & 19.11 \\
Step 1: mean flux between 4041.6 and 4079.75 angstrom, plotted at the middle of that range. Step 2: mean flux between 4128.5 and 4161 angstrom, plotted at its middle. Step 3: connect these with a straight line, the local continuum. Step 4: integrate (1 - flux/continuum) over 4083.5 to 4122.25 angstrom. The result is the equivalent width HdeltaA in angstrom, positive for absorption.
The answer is -0.9 angstrom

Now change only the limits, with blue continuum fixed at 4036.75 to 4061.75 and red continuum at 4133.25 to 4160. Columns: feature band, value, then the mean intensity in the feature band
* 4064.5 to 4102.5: 1.3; 14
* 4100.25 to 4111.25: 0.5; 14.2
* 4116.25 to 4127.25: -0.9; 16.4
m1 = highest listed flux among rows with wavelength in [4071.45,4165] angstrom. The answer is 20.18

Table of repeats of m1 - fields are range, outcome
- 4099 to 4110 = 16.04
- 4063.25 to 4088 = 15.49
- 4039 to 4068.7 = 16.17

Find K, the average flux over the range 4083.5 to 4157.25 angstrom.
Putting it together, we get 15.1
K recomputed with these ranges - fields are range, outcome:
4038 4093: 13.8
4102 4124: 14.9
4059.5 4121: 14.2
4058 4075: 13.3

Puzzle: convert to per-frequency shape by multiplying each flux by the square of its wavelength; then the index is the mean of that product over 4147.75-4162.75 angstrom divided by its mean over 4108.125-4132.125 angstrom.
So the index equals 1.1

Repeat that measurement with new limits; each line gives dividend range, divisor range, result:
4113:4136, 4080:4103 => 1.08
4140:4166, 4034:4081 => 1.27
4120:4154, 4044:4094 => 1.15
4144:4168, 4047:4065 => 1.27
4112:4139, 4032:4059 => 1.24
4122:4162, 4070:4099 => 1.14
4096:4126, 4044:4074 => 1.13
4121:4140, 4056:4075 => 1.20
